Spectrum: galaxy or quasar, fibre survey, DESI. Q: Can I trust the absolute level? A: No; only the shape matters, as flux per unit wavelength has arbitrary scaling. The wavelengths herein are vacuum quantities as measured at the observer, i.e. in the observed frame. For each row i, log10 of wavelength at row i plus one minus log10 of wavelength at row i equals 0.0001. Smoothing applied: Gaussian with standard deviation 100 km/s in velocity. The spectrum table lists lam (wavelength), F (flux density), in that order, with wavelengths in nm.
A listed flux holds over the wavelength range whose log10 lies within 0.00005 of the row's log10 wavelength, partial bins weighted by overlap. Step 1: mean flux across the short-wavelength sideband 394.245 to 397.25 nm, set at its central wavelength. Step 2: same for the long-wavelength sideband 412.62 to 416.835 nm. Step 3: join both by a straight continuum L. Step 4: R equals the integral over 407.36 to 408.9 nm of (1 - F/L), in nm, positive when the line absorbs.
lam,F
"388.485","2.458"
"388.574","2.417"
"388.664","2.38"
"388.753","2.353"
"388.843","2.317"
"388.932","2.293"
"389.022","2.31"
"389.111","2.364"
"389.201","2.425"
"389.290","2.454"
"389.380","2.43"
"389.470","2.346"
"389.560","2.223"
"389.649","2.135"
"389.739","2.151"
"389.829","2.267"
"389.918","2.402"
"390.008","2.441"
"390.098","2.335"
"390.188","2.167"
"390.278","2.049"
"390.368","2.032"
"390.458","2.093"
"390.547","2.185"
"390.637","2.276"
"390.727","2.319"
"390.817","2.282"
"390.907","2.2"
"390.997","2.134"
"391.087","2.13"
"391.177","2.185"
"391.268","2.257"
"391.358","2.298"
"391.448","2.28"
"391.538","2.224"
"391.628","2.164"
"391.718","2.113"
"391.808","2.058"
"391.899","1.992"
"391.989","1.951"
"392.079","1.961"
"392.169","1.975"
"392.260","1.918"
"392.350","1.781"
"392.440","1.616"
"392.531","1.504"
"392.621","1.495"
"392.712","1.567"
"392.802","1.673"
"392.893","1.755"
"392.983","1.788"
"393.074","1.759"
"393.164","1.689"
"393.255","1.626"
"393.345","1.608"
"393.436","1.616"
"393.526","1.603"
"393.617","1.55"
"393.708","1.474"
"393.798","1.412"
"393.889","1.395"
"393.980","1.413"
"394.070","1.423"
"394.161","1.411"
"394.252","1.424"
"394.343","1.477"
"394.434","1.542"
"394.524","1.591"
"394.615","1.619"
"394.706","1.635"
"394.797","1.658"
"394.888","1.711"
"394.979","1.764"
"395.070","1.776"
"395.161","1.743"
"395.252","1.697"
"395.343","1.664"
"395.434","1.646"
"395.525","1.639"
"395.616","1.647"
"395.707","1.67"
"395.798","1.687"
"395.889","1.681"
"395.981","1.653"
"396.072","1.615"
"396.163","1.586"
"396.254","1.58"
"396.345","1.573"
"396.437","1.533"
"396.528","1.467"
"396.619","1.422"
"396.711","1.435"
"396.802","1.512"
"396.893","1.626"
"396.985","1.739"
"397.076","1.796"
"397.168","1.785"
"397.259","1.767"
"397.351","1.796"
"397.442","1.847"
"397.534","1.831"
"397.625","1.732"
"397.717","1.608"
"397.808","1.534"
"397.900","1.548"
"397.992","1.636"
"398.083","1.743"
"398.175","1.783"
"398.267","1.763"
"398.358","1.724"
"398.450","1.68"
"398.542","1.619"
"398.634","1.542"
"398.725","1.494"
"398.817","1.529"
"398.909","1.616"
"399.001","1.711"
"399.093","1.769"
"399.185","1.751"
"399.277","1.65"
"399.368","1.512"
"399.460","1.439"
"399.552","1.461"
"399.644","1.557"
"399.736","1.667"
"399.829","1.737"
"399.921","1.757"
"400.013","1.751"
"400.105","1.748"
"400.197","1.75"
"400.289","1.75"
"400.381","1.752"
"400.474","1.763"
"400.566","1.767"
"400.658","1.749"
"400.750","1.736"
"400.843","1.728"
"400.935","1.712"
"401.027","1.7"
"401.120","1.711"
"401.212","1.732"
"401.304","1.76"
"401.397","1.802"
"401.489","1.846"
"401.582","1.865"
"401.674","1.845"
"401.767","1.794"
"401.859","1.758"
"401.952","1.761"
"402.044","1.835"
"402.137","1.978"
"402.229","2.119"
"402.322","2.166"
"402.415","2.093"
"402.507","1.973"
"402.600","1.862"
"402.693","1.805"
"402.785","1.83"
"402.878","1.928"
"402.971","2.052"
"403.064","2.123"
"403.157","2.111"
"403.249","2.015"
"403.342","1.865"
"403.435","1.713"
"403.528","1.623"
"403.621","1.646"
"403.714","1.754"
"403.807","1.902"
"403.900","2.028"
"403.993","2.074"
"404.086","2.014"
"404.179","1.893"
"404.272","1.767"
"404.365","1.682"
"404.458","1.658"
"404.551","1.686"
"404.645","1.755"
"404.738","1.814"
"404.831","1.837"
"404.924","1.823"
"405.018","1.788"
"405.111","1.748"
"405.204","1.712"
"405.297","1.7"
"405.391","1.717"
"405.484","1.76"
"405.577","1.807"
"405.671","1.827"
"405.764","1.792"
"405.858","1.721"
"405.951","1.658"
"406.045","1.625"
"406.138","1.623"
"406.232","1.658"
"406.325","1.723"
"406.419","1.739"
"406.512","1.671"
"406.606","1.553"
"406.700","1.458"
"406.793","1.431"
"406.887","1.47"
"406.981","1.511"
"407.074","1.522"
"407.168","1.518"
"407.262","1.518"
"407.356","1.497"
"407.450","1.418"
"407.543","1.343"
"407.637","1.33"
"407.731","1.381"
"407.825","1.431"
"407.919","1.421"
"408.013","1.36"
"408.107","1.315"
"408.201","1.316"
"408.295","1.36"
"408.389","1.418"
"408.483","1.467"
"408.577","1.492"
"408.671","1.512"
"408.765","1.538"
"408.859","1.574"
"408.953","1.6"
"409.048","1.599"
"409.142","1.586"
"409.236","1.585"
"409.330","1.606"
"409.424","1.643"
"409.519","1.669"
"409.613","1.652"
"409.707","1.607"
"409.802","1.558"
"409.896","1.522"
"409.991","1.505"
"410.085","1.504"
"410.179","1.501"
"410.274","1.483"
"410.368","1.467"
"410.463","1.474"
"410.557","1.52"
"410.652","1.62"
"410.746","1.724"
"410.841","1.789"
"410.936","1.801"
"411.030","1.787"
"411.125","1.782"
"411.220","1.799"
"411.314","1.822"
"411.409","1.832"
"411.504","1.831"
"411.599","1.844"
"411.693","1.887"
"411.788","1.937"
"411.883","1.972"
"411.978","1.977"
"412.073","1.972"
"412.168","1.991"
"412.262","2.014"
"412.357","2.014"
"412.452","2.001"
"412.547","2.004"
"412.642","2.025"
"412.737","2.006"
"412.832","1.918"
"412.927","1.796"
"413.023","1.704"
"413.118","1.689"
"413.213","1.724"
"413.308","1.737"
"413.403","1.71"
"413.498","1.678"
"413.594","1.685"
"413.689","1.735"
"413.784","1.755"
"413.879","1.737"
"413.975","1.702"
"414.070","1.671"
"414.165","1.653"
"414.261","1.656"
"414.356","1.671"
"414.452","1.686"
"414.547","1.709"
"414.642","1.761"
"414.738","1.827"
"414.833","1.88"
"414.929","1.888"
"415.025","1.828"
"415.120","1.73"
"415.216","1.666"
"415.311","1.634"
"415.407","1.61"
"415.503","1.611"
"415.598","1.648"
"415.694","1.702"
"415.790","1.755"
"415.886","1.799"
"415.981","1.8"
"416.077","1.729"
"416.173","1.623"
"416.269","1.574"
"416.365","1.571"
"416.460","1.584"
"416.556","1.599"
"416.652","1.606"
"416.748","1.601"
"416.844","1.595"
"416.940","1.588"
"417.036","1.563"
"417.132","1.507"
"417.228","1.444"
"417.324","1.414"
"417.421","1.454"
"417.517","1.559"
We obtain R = 0.24 nm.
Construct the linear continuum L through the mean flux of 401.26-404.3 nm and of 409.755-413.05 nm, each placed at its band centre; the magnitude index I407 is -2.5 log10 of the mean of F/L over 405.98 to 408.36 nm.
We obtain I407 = 0.23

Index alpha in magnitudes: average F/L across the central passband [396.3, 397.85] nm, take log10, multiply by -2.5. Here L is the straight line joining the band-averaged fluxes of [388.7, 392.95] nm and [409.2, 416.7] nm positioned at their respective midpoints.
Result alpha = 0.22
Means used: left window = 2.12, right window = 1.73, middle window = 1.65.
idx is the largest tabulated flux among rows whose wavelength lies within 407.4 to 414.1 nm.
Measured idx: 2.025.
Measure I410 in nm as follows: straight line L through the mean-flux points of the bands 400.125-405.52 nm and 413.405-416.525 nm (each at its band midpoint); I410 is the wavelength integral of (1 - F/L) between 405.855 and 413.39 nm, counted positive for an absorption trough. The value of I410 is 0.48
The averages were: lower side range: 1.83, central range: 1.65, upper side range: 1.7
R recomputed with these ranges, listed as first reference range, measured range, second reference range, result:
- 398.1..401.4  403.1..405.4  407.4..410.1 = -0.33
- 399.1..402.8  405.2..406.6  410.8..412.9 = 0.10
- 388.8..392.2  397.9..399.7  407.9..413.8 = 0.34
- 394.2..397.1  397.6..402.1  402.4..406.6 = 0.03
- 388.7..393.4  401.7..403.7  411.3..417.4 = 0.01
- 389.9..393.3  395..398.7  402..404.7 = 0.57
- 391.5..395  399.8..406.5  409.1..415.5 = -0.36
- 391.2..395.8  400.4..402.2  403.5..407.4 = -0.07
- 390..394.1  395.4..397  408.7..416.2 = 0.24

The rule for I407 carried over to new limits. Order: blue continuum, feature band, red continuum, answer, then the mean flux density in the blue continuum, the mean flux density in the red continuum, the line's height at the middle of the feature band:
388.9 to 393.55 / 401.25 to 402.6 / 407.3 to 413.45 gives -0.036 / 2.06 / 1.66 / 1.84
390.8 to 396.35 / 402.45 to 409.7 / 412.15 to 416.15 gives 0.059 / 1.75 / 1.77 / 1.76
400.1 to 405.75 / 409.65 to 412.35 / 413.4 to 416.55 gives 0.004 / 1.83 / 1.7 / 1.74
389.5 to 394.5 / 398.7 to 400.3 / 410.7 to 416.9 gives 0.131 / 1.9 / 1.77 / 1.86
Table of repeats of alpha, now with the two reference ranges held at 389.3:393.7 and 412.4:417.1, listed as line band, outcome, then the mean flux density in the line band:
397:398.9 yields 0.15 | 1.69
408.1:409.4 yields 0.19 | 1.51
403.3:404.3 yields 0.01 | 1.84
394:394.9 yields 0.27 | 1.54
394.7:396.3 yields 0.17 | 1.67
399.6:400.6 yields 0.11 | 1.73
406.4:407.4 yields 0.19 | 1.53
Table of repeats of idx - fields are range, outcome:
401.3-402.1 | 1.865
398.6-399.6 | 1.769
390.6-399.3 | 2.319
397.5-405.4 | 2.166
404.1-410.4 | 1.893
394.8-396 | 1.776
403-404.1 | 2.123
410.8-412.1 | 1.977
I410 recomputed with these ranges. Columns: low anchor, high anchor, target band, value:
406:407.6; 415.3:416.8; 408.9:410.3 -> 0.00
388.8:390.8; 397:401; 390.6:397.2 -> 0.89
